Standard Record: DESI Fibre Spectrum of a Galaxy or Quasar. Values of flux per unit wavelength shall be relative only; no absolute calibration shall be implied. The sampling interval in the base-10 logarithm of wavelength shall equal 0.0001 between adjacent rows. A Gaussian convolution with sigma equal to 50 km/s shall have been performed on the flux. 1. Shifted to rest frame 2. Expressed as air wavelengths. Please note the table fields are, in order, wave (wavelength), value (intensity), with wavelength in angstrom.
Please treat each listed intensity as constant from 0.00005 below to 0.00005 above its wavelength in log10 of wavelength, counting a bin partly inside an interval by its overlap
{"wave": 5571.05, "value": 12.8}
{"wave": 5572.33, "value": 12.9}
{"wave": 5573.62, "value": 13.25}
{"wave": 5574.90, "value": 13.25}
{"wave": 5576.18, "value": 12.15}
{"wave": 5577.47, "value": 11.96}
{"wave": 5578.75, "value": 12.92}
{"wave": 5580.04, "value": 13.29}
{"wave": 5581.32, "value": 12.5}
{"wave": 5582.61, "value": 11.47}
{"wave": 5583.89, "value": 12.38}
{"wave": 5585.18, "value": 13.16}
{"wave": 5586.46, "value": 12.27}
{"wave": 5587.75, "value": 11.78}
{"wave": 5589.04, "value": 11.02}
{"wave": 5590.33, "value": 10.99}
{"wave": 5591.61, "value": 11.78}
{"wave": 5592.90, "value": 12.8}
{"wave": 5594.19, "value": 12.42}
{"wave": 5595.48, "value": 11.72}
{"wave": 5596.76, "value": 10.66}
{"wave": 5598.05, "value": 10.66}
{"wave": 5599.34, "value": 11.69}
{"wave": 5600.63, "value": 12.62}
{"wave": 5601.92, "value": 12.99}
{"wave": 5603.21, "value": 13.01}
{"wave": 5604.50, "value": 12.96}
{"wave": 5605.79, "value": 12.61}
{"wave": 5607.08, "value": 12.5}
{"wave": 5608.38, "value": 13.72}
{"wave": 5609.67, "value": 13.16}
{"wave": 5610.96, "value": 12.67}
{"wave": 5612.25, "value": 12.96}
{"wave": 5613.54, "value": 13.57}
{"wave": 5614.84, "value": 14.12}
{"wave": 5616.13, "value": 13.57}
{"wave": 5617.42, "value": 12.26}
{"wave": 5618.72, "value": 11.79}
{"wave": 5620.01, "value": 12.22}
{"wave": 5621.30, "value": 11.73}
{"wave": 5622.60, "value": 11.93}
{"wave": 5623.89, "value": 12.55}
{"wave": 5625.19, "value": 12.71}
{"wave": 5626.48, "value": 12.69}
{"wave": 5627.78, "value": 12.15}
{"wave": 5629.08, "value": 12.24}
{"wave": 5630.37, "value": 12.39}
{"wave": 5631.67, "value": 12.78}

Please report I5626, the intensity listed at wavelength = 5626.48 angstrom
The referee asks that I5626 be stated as 12.69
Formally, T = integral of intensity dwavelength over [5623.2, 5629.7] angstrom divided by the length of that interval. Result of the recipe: 12.5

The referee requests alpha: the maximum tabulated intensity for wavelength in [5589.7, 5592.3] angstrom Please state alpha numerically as 11.78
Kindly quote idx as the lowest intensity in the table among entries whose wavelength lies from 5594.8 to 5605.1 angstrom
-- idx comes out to 10.66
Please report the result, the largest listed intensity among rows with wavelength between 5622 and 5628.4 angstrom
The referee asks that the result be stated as 12.71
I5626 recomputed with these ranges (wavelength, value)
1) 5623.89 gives 12.55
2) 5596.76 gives 10.66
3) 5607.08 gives 12.5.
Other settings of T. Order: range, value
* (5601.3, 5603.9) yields 13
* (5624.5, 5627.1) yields 12.7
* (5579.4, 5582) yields 12.9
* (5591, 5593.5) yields 12.3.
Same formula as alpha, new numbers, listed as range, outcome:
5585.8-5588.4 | 12.27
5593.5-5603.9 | 13.01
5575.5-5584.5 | 13.29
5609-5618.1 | 14.12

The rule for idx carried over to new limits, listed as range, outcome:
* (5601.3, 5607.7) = 12.5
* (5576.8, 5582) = 11.96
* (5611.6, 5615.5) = 12.96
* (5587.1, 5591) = 10.99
